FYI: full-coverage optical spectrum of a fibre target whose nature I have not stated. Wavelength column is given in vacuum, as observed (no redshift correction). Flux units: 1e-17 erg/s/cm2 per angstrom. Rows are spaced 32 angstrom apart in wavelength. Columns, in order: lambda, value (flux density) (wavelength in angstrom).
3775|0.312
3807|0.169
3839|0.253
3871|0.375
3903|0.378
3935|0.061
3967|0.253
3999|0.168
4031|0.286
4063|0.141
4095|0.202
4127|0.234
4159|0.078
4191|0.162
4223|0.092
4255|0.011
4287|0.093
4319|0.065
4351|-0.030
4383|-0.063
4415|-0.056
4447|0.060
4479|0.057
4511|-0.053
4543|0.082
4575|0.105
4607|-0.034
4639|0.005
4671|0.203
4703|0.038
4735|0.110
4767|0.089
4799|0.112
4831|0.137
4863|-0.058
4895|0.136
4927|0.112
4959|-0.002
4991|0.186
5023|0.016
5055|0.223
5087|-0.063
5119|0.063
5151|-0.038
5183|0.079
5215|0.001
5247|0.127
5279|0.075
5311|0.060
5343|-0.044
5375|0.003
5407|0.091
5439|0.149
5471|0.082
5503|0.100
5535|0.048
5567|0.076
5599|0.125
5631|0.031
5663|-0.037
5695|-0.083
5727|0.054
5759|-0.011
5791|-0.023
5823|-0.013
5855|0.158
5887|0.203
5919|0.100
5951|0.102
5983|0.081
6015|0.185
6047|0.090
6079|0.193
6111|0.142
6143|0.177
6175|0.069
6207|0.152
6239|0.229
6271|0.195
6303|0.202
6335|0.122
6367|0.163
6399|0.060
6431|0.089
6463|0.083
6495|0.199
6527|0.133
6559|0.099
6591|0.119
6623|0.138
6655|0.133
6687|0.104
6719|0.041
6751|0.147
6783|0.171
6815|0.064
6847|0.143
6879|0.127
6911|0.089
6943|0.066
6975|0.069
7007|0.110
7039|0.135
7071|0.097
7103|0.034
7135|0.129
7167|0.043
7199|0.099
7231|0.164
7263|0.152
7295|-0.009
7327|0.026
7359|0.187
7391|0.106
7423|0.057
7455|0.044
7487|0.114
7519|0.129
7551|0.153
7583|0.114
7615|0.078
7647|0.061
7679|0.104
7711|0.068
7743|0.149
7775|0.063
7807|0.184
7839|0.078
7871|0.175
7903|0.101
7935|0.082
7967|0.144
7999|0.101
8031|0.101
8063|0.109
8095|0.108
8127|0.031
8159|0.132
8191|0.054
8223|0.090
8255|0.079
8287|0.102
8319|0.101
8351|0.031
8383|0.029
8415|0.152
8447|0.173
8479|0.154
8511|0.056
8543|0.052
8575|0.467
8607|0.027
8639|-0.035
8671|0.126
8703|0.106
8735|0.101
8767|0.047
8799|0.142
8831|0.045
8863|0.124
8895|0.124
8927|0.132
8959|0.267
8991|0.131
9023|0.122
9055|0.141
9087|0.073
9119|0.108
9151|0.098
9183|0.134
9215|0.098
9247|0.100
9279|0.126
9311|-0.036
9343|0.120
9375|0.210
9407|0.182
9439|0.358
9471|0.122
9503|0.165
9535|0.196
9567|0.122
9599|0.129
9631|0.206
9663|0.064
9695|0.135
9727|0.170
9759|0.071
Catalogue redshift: 1.300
